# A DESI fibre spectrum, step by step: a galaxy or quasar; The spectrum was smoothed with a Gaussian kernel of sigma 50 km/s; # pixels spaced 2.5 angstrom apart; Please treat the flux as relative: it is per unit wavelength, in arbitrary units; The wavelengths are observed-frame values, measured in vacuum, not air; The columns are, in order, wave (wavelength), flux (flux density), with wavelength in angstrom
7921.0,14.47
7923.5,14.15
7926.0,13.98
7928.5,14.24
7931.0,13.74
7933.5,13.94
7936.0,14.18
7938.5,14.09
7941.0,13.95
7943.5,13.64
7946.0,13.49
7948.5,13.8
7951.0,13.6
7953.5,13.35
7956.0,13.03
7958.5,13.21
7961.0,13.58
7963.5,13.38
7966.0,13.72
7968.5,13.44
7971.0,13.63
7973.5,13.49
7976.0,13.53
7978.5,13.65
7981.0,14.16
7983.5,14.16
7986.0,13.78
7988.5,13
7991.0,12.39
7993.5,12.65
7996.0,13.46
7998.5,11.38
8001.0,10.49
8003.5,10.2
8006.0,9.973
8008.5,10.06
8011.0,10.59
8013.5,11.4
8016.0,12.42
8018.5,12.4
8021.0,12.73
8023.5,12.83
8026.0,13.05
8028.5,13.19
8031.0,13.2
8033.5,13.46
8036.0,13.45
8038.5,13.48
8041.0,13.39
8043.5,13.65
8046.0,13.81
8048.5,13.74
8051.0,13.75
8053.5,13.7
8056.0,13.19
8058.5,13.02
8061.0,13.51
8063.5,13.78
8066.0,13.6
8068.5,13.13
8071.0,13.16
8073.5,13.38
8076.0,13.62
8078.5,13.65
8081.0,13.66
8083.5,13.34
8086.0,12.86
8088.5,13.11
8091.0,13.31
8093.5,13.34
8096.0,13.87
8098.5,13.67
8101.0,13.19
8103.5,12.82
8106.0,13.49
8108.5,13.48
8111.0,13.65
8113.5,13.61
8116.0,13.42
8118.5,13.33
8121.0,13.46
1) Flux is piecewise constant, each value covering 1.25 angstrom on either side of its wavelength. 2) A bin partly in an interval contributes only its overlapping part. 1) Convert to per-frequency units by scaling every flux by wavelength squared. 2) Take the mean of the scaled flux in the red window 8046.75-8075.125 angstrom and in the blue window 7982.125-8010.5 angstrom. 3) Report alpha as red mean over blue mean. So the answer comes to 1.15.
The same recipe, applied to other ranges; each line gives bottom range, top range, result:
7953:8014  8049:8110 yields 1.09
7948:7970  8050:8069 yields 1.03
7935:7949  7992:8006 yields 0.84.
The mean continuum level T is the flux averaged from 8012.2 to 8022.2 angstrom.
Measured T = 12.2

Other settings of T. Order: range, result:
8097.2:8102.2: 13.4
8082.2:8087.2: 13.1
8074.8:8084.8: 13.6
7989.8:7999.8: 12.5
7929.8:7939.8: 14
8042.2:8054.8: 13.7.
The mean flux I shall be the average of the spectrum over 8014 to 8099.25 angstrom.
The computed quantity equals 13.3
